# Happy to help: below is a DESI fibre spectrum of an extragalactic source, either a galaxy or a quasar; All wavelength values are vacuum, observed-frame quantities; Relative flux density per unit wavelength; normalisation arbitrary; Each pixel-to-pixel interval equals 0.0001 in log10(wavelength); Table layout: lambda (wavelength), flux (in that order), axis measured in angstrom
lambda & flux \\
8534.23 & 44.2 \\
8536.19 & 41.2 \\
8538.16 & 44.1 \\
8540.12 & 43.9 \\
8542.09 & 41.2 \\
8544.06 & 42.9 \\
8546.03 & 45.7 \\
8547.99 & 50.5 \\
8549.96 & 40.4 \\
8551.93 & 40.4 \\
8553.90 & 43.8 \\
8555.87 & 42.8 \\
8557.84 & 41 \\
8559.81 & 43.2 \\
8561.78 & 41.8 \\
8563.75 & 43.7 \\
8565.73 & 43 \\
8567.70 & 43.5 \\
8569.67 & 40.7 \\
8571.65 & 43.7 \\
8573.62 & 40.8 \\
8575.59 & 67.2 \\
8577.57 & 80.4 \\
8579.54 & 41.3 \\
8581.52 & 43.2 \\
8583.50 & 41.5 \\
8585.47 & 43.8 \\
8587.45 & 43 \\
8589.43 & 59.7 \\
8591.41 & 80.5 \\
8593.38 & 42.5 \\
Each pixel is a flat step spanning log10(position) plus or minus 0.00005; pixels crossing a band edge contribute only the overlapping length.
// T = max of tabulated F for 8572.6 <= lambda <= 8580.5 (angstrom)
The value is 80.4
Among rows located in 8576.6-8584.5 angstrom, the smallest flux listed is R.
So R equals 41.3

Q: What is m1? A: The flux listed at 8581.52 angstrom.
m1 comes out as 43.2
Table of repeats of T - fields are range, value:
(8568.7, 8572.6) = 43.7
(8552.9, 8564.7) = 43.8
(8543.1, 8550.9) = 50.5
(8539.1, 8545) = 43.9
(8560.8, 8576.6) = 67.2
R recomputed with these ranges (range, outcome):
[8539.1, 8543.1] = 41.2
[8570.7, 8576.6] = 40.8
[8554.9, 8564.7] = 41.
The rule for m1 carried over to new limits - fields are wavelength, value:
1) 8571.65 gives 43.7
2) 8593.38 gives 42.5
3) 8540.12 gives 43.9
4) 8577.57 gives 80.4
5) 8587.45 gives 43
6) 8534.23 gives 44.2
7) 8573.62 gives 40.8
